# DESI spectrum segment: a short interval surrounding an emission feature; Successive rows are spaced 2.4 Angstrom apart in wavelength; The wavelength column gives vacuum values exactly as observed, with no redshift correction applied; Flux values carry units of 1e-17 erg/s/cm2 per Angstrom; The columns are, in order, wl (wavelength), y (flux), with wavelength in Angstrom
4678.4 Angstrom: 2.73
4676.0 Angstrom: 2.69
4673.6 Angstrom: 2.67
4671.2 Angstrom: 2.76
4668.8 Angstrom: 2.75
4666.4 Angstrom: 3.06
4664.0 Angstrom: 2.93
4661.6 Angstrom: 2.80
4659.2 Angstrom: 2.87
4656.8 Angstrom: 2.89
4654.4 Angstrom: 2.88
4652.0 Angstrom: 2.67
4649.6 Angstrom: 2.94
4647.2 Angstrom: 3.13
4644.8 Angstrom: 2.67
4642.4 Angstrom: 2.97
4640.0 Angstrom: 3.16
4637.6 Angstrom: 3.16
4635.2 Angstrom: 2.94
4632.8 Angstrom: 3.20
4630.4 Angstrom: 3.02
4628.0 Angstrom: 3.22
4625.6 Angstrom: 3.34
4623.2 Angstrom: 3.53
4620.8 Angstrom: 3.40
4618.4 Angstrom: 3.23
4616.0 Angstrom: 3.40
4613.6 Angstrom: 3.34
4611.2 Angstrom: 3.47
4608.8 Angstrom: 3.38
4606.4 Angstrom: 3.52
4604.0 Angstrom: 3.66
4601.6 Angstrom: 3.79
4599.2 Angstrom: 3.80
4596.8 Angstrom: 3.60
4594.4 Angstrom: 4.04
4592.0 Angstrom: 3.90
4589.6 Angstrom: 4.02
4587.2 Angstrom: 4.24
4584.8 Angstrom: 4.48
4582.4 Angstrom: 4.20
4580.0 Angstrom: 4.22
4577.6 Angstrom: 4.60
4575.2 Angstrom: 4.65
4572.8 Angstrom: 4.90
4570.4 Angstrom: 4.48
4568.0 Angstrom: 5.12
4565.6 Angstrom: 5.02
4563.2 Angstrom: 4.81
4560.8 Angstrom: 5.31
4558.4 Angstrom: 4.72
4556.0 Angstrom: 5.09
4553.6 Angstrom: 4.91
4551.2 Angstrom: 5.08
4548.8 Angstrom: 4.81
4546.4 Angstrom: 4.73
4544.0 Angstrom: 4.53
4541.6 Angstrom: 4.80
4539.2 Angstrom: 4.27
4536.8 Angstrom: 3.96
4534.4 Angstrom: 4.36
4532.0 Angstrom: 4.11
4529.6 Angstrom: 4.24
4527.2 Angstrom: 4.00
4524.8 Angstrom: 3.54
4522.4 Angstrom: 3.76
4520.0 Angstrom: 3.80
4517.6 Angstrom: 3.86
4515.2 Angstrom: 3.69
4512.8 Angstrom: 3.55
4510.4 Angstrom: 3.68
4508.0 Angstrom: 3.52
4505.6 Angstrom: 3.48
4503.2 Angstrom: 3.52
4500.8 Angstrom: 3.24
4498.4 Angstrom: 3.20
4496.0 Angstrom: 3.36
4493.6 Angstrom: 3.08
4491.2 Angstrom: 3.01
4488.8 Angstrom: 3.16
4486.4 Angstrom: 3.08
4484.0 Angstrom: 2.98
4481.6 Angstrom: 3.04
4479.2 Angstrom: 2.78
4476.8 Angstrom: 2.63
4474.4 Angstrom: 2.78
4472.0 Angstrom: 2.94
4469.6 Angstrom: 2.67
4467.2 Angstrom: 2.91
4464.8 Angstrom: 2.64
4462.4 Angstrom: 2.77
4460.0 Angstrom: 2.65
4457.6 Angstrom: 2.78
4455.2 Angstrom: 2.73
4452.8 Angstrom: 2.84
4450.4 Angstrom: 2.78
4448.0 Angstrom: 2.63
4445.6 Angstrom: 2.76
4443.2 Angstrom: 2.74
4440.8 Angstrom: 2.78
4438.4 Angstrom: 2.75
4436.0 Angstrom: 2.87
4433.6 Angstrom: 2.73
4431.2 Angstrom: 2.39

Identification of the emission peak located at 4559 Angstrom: C IV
